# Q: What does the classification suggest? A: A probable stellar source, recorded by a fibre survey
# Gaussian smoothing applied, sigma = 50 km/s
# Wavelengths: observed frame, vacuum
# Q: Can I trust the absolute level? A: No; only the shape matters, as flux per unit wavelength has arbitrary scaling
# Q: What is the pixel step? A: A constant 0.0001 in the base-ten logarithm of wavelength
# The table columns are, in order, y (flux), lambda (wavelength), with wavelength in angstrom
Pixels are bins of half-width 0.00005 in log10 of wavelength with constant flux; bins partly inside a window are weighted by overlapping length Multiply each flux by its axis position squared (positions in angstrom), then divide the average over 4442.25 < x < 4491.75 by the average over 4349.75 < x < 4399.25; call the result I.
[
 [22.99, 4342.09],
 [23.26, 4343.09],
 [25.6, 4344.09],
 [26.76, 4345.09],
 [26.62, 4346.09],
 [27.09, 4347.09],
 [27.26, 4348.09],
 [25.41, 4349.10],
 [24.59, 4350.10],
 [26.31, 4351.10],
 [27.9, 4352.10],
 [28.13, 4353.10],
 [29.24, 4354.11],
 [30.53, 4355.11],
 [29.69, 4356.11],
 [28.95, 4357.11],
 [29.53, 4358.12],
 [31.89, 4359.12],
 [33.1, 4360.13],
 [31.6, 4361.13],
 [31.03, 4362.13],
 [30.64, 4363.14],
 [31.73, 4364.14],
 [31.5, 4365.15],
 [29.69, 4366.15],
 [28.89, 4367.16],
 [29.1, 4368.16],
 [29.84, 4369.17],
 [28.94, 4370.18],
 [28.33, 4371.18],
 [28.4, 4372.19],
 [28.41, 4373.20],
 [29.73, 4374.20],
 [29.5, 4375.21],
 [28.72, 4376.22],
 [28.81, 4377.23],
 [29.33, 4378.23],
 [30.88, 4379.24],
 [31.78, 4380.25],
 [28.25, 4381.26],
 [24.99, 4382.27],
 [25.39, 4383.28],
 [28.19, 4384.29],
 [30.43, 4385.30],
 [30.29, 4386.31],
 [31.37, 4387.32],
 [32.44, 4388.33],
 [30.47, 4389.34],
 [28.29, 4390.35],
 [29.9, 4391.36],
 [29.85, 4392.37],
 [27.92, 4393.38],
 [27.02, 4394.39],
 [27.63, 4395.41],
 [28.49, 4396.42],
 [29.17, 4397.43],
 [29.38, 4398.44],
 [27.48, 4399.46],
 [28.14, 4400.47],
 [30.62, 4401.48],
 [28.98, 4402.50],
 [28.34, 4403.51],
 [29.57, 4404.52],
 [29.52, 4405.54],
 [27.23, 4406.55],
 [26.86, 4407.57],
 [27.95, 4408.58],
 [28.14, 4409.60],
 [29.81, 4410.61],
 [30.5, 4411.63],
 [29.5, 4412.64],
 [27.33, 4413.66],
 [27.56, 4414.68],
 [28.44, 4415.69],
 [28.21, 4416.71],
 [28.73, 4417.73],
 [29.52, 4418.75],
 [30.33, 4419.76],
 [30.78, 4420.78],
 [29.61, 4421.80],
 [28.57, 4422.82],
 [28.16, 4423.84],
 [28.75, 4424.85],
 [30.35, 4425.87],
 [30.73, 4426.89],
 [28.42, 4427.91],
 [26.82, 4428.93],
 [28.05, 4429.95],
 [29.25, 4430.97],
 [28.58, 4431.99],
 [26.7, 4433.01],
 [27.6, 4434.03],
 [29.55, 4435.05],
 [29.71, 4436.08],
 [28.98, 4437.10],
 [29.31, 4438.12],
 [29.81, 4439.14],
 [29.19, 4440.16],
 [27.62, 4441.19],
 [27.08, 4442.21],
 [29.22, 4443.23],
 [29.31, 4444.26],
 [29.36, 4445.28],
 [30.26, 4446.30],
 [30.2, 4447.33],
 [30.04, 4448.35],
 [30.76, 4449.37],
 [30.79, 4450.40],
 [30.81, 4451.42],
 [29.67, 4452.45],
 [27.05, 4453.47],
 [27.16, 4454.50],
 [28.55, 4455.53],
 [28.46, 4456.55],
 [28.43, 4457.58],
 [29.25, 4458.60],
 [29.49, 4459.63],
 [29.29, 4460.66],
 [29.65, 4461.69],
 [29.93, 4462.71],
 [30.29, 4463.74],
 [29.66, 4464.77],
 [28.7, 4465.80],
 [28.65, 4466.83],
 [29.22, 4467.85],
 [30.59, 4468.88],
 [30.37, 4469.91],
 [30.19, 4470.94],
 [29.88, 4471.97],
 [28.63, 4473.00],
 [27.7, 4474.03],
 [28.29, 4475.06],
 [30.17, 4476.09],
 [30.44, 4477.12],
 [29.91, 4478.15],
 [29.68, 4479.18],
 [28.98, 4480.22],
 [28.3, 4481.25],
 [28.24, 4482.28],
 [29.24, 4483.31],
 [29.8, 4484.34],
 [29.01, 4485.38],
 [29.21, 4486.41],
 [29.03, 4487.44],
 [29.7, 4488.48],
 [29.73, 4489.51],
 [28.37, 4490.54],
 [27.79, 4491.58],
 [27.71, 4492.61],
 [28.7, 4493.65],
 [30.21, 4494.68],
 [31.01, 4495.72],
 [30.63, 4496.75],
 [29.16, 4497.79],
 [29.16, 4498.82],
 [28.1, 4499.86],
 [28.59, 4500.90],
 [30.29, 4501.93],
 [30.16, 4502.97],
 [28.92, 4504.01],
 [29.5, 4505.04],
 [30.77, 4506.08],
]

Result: 1.04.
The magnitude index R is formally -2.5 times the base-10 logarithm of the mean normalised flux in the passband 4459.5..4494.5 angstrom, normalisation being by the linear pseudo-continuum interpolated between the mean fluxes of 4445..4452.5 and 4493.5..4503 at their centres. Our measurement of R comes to 0.02 mag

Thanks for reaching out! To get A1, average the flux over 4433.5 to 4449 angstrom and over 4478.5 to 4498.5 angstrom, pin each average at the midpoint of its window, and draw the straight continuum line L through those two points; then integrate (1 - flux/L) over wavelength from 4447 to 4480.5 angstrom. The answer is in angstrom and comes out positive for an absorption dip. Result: -0.3 angstrom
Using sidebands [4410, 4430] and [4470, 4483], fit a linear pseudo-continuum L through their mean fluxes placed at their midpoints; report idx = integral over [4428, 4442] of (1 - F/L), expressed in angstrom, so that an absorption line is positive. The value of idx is 0.3 angstrom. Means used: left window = 29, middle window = 28.5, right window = 29.2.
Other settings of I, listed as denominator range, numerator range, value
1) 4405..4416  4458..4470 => 1.06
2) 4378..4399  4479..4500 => 1.05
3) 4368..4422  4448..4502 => 1.05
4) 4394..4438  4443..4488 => 1.04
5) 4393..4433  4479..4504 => 1.05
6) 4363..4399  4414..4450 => 1.02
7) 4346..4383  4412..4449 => 1.03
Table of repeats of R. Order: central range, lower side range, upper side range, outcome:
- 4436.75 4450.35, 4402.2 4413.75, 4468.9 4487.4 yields -0.01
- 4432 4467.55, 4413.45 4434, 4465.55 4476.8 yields 0.00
